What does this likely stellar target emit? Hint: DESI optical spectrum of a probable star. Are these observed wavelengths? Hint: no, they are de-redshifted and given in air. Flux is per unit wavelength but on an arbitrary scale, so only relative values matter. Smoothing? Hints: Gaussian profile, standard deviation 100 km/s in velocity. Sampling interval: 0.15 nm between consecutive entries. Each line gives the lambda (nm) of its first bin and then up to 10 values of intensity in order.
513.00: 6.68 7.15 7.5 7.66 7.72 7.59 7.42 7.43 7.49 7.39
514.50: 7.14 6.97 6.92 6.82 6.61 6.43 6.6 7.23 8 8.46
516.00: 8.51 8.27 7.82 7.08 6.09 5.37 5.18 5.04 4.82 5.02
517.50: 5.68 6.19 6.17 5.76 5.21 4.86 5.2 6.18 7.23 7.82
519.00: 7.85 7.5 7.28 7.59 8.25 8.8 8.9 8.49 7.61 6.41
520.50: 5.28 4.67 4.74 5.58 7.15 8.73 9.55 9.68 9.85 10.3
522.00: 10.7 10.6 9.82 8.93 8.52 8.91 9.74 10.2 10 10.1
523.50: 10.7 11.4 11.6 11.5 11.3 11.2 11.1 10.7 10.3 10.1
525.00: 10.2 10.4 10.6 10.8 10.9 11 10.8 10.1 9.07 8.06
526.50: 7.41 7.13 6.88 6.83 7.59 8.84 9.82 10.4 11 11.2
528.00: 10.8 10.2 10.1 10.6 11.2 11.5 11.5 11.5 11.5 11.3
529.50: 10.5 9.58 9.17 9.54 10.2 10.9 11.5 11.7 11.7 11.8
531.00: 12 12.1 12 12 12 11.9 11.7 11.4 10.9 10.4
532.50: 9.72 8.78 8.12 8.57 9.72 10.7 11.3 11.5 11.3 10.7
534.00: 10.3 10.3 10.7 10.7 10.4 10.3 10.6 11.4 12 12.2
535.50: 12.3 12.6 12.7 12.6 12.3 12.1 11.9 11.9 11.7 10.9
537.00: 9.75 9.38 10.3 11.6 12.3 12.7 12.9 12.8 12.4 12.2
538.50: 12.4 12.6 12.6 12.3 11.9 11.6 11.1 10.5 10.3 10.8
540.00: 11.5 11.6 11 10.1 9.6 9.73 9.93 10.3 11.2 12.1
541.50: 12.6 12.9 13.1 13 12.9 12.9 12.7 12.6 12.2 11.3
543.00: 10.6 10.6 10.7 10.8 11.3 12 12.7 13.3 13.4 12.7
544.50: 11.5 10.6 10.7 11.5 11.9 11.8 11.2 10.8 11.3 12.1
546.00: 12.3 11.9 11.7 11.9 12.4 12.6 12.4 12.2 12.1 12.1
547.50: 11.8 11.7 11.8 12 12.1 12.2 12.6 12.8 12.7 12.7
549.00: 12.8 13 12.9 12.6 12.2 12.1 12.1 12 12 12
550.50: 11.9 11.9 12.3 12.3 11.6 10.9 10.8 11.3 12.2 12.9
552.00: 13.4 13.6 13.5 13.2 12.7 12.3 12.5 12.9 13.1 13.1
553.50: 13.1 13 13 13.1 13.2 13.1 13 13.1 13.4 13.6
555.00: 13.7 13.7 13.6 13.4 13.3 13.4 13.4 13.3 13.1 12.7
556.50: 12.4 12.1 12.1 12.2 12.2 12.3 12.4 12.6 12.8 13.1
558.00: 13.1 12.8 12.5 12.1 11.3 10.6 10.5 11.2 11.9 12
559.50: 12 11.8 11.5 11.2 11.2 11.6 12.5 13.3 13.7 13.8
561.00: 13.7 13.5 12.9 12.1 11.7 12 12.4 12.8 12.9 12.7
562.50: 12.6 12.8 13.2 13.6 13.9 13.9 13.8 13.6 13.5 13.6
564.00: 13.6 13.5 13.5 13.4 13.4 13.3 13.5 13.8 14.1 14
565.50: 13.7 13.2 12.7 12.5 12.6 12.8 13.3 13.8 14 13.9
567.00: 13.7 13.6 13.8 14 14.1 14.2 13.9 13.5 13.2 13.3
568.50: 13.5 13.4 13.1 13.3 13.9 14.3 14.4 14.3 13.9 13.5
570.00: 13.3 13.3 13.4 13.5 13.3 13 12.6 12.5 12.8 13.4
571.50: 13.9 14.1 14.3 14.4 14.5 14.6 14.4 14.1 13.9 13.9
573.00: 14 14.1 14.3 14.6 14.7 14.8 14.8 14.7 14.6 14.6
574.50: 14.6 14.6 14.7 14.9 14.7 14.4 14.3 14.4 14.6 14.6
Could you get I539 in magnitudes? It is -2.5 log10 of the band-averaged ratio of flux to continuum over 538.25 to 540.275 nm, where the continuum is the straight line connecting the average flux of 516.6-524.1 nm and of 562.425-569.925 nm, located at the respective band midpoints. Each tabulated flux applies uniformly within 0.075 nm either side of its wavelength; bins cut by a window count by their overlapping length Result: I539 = -0.14 mag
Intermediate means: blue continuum 7.83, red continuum 13.6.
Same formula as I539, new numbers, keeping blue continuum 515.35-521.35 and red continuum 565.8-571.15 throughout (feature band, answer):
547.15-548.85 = -0.14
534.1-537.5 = -0.24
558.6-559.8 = 0.07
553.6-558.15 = -0.10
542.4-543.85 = -0.14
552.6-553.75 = -0.13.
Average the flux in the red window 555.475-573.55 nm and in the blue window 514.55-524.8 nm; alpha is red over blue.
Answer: 1.66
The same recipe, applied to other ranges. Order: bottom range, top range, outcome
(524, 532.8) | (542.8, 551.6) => 1.14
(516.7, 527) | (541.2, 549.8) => 1.44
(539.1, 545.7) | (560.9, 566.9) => 1.15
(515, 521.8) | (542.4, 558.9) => 1.78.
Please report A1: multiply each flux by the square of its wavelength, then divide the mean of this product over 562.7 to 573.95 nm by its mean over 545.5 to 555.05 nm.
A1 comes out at 1.2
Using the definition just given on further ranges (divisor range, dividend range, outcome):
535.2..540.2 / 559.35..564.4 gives 1.19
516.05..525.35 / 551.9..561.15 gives 1.77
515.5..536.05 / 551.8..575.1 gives 1.61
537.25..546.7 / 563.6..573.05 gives 1.28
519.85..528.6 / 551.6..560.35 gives 1.51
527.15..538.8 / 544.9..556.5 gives 1.20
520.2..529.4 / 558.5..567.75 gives 1.55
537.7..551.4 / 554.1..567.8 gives 1.16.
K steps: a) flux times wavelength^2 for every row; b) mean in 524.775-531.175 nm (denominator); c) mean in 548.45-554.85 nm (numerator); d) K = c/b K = 1.34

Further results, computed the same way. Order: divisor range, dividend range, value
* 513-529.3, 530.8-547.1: 1.45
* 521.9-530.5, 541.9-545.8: 1.24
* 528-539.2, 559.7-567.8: 1.31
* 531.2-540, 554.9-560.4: 1.19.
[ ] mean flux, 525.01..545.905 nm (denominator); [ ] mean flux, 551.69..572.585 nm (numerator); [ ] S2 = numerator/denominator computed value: 1.18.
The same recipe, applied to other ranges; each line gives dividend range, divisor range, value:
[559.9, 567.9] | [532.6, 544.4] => 1.16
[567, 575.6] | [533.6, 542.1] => 1.21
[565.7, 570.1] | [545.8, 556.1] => 1.08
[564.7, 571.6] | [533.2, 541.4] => 1.19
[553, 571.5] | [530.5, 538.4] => 1.16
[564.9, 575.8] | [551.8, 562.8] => 1.09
